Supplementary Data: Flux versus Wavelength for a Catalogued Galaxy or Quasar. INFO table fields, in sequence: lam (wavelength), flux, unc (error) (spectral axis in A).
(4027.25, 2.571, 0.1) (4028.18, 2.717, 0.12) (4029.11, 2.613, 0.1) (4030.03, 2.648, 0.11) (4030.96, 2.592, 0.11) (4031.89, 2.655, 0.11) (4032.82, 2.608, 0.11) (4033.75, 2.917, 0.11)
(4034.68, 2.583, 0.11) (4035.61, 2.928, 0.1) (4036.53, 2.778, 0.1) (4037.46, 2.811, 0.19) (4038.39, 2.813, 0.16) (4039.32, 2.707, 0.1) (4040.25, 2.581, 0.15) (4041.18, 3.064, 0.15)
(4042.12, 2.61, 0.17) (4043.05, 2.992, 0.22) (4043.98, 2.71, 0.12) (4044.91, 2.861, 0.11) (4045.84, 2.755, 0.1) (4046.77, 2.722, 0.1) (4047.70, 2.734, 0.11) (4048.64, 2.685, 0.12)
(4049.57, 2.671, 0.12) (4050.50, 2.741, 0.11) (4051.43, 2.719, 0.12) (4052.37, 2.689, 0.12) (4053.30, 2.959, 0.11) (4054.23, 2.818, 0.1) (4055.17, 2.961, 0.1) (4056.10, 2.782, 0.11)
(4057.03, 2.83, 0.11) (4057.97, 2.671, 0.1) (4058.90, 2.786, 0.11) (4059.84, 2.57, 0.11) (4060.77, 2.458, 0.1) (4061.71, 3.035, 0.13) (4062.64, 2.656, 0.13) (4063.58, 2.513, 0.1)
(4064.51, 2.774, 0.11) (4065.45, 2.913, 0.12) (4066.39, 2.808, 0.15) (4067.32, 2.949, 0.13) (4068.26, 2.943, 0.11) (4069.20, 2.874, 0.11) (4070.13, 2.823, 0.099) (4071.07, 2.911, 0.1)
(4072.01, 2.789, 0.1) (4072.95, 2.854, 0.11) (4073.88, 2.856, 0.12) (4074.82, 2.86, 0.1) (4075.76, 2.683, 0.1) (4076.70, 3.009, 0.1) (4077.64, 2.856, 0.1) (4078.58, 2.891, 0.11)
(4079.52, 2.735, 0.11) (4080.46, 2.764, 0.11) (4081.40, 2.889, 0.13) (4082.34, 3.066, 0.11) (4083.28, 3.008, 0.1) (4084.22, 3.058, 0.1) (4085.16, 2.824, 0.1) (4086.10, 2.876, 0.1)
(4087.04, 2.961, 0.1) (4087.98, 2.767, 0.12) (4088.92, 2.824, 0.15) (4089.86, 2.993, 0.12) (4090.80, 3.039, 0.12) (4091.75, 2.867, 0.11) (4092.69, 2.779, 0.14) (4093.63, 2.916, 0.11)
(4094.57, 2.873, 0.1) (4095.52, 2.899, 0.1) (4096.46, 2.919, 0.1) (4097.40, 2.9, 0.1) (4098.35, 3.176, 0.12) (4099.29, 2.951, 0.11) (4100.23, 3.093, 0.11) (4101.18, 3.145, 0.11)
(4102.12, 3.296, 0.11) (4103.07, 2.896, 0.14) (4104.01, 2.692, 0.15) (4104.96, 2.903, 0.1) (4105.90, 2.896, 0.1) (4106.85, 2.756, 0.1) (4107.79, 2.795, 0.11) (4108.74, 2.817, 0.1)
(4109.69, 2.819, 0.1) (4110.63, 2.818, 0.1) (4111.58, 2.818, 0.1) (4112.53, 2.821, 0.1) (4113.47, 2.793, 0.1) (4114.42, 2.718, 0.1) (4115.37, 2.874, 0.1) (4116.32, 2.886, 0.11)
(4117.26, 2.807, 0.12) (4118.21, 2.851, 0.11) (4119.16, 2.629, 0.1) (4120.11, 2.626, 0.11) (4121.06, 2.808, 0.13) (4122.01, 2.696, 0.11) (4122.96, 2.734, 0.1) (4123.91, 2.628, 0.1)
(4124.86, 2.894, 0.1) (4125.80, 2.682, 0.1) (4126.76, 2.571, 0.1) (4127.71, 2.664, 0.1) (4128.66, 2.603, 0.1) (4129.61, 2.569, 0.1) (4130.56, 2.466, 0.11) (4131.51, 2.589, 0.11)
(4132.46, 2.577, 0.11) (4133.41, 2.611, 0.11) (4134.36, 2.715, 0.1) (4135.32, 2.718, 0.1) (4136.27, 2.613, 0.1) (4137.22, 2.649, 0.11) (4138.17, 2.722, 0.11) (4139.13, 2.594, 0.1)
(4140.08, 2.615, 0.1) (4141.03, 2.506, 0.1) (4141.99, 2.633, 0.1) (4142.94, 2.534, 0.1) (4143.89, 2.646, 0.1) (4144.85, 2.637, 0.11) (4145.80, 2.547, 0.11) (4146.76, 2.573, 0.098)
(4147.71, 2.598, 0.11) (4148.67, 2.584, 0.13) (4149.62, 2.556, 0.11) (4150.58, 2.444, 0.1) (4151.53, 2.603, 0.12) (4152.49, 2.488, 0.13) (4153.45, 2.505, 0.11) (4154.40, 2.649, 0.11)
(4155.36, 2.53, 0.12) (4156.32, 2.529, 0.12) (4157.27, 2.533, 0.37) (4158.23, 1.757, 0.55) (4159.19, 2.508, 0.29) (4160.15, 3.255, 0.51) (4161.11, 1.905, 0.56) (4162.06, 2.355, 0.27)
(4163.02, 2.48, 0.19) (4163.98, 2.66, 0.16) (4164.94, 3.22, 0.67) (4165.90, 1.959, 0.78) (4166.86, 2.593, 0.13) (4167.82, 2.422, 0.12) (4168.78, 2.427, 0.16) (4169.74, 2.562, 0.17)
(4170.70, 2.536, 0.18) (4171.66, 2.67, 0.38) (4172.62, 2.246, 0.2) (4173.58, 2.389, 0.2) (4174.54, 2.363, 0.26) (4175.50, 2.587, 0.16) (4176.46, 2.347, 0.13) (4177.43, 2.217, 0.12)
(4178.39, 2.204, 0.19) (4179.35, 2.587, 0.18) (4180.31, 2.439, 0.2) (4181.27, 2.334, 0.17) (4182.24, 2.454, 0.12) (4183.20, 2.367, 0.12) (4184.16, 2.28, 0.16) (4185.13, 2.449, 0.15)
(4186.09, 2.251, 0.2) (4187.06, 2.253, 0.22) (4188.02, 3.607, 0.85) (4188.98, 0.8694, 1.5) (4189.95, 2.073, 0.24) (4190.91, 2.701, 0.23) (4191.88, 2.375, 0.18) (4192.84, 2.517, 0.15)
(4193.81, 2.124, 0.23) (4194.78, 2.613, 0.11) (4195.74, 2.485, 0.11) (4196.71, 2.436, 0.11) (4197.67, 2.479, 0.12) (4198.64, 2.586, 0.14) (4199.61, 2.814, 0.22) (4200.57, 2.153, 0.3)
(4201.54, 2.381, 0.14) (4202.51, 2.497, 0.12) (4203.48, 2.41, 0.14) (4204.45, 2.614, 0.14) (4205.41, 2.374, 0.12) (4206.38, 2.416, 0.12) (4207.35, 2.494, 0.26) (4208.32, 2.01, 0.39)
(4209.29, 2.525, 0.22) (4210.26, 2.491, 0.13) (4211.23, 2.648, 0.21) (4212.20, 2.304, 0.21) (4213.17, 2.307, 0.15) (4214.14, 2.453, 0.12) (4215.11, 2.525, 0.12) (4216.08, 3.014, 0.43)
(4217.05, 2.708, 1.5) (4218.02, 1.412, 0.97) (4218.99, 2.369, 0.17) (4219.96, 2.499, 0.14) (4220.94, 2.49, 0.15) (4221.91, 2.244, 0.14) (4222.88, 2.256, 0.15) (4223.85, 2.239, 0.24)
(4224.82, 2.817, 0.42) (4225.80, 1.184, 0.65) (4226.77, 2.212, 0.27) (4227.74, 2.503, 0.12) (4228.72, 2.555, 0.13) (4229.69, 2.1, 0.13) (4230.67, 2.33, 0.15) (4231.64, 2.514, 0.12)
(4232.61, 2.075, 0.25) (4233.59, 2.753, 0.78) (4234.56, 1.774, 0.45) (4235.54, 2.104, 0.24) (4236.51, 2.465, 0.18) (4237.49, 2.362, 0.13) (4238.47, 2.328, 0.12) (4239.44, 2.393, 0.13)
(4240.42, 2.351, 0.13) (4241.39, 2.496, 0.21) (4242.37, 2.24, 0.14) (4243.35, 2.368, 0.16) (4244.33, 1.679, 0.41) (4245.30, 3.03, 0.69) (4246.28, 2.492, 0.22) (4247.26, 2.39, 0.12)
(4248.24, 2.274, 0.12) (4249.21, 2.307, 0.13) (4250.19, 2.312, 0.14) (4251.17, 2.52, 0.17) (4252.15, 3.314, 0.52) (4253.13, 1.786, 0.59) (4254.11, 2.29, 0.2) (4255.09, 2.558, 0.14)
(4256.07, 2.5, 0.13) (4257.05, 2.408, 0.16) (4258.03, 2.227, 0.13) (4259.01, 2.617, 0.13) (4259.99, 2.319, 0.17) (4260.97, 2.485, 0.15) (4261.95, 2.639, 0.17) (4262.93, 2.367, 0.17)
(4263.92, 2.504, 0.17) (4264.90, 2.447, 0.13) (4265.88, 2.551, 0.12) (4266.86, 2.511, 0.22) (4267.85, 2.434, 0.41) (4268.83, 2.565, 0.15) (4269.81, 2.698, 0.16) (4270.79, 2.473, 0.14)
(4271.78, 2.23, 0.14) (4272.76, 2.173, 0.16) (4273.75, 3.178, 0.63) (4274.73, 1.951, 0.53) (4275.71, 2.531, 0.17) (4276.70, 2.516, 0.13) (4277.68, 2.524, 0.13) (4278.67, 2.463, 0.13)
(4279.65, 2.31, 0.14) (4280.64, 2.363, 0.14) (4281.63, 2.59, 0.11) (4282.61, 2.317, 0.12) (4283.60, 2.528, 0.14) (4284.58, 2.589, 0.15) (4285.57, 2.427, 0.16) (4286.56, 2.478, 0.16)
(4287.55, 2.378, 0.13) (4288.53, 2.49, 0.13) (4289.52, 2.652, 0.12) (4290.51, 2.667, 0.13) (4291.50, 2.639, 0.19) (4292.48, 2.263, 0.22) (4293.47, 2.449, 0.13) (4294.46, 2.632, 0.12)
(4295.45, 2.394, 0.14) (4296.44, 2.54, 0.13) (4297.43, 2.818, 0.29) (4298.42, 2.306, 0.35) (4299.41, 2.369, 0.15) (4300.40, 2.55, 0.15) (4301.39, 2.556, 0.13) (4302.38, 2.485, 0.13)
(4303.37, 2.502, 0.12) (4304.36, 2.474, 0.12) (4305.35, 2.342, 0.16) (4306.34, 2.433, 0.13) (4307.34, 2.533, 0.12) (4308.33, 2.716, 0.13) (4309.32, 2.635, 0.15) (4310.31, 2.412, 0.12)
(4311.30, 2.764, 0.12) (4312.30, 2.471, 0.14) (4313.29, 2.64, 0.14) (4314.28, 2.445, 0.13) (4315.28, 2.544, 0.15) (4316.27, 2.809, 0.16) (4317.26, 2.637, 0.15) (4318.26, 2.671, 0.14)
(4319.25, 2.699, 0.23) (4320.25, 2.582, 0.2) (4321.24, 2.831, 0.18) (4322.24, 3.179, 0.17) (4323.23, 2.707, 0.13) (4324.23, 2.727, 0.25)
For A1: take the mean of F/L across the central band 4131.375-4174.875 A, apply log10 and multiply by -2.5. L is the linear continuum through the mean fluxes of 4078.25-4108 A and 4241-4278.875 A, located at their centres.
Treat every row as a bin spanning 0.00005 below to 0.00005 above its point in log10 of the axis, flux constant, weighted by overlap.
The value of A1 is 0.09 mag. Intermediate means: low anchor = 2.92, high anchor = 2.44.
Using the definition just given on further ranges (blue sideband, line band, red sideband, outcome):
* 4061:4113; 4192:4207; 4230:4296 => 0.058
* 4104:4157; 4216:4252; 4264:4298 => 0.097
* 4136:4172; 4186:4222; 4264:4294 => 0.046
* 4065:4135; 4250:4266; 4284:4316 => 0.054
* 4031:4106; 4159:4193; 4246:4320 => 0.102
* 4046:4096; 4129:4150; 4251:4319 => 0.049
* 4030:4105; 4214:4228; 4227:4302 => 0.091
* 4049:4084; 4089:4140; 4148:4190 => -0.062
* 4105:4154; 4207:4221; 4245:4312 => 0.068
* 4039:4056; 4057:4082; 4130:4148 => -0.027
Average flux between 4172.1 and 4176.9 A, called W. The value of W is 2.39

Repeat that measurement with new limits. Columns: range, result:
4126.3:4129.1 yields 2.61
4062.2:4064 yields 2.58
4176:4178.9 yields 2.26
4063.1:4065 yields 2.64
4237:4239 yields 2.35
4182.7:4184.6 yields 2.33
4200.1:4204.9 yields 2.41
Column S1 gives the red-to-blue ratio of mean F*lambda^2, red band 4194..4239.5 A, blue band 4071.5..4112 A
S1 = 0.87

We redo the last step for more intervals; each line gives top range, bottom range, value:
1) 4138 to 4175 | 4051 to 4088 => 0.93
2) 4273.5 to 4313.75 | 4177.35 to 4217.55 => 1.08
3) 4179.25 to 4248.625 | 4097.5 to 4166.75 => 0.92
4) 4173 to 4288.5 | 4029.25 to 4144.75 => 0.92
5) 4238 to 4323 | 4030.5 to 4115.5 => 0.97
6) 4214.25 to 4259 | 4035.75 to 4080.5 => 0.92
